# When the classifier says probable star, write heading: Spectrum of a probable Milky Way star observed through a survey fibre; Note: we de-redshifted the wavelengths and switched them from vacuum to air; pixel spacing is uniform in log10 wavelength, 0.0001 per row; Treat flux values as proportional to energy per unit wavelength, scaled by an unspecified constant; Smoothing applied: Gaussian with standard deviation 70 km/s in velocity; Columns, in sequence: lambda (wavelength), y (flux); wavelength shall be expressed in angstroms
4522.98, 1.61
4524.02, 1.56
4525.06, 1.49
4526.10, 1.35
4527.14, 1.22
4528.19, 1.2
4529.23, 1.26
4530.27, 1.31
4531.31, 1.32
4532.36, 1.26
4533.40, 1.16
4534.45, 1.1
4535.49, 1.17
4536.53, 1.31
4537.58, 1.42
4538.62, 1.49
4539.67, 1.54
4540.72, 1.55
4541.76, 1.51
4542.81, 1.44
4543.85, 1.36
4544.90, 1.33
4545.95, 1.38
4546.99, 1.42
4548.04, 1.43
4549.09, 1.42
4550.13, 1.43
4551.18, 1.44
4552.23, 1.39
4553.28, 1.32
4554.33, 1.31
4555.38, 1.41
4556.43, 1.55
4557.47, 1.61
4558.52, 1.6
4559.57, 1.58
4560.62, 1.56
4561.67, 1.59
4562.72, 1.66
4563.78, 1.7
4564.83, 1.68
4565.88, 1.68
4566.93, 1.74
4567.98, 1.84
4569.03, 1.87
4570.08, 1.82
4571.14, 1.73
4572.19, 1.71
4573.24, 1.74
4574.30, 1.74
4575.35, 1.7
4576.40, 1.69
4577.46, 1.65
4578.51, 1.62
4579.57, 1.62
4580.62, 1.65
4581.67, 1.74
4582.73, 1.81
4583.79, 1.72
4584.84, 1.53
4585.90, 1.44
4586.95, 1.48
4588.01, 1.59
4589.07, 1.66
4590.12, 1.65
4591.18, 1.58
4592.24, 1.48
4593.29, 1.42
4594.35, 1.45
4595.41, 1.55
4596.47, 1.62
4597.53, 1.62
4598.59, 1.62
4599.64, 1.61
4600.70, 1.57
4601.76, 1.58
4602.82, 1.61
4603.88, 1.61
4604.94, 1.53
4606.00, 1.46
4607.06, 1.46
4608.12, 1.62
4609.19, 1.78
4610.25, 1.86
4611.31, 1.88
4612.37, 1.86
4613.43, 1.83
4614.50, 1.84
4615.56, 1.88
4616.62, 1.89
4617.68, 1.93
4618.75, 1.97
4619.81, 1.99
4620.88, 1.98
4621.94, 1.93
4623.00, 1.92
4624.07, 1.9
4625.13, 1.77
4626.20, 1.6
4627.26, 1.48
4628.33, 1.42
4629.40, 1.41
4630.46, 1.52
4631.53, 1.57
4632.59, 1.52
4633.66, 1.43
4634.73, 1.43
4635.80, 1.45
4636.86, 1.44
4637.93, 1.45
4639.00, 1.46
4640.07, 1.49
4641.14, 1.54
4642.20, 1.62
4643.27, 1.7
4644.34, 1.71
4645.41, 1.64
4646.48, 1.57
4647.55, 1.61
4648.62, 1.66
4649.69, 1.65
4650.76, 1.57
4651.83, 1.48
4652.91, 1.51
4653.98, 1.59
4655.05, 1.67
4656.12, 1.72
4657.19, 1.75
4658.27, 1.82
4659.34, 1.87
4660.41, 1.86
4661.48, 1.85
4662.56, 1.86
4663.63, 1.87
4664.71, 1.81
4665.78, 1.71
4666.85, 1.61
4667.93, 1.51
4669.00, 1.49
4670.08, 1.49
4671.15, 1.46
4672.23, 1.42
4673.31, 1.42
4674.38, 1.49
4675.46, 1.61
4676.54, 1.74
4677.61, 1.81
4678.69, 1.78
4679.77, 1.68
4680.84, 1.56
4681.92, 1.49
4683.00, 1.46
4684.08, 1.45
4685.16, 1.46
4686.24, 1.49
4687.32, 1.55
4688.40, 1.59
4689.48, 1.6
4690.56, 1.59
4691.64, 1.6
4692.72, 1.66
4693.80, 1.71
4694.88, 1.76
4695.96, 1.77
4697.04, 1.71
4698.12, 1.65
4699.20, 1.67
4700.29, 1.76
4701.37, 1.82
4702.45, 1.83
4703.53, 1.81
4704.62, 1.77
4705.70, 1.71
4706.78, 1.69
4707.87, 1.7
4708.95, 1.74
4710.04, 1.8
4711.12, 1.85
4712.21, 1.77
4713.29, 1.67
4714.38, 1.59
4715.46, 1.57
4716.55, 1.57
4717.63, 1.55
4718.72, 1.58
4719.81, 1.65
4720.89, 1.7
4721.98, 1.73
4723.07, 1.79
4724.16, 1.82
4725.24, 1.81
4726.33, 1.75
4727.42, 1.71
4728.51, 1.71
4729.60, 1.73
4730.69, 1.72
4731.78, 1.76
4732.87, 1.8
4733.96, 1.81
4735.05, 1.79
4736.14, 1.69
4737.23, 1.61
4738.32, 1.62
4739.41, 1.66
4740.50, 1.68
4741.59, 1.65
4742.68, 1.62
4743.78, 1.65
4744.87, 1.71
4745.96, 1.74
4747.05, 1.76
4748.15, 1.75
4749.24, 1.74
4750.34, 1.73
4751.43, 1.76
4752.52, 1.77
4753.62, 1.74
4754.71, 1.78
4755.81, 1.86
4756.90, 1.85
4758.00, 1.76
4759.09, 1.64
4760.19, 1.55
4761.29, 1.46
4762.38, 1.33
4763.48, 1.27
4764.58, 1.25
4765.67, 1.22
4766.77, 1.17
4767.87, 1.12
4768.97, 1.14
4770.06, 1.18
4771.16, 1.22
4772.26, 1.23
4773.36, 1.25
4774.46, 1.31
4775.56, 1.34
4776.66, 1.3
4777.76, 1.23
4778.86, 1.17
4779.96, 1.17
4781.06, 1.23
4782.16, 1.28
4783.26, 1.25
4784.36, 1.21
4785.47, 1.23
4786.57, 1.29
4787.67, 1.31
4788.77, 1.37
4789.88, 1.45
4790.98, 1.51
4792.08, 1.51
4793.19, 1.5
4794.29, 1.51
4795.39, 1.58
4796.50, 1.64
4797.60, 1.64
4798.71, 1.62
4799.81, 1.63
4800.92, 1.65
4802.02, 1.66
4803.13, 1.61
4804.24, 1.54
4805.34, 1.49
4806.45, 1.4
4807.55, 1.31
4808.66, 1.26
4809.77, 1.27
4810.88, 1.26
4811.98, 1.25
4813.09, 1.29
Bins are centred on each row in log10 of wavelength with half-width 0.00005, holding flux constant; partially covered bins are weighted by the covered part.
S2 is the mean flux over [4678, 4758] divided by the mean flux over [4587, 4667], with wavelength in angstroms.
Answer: 1.02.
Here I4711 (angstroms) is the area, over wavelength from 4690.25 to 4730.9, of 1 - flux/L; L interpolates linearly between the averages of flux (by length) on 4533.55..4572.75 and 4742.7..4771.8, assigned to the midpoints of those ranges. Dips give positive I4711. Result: -4.62 angstroms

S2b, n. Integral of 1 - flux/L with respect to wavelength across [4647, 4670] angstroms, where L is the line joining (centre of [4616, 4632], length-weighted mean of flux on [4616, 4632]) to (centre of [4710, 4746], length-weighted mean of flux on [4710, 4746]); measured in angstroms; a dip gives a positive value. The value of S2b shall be 0.7 angstroms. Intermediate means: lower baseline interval 1.75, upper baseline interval 1.7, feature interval 1.68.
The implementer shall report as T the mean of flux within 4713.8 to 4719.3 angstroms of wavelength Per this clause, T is 1.57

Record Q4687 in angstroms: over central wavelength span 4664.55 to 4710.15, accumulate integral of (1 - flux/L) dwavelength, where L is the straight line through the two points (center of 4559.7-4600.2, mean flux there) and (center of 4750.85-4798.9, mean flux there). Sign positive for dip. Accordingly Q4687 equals -3.6 angstroms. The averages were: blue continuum 1.65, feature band 1.64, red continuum 1.41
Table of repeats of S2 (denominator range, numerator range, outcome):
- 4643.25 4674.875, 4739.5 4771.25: 0.95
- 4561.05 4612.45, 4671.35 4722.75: 1.00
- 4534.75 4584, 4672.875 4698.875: 1.03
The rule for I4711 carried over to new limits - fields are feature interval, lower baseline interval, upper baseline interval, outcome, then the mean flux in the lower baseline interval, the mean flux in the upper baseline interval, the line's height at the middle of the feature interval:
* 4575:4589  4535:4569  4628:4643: -1.3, 1.5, 1.49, 1.5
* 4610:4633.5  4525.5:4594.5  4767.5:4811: -4.5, 1.52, 1.37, 1.48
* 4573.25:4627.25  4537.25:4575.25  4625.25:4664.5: -3.6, 1.56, 1.61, 1.58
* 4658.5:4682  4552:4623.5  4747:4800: -1.4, 1.67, 1.44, 1.57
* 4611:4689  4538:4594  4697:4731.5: 0.3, 1.58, 1.72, 1.66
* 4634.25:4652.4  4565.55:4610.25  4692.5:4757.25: 1.2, 1.64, 1.72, 1.67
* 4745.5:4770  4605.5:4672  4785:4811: -0.5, 1.67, 1.47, 1.52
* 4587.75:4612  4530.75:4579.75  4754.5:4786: -1.9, 1.52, 1.34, 1.48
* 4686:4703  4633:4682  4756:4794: -1.6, 1.62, 1.34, 1.53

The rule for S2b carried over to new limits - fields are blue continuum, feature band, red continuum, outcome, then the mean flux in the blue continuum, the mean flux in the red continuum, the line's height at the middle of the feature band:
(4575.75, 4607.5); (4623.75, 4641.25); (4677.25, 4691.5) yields 0.7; 1.59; 1.57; 1.58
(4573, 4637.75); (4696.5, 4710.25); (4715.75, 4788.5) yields -1.5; 1.65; 1.54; 1.57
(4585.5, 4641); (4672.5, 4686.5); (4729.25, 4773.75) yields 0.3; 1.64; 1.58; 1.61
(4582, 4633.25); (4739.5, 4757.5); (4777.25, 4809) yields -3.1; 1.67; 1.42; 1.48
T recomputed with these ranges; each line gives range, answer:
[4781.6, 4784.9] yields 1.25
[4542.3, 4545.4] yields 1.38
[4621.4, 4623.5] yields 1.93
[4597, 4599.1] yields 1.62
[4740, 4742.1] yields 1.67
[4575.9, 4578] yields 1.67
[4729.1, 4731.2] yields 1.72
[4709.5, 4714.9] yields 1.74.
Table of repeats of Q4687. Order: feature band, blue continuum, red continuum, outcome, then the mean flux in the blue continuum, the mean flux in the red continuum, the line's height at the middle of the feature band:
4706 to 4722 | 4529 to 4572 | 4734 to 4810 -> -2.0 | 1.48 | 1.49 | 1.49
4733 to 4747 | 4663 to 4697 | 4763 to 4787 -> -3.3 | 1.6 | 1.23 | 1.37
